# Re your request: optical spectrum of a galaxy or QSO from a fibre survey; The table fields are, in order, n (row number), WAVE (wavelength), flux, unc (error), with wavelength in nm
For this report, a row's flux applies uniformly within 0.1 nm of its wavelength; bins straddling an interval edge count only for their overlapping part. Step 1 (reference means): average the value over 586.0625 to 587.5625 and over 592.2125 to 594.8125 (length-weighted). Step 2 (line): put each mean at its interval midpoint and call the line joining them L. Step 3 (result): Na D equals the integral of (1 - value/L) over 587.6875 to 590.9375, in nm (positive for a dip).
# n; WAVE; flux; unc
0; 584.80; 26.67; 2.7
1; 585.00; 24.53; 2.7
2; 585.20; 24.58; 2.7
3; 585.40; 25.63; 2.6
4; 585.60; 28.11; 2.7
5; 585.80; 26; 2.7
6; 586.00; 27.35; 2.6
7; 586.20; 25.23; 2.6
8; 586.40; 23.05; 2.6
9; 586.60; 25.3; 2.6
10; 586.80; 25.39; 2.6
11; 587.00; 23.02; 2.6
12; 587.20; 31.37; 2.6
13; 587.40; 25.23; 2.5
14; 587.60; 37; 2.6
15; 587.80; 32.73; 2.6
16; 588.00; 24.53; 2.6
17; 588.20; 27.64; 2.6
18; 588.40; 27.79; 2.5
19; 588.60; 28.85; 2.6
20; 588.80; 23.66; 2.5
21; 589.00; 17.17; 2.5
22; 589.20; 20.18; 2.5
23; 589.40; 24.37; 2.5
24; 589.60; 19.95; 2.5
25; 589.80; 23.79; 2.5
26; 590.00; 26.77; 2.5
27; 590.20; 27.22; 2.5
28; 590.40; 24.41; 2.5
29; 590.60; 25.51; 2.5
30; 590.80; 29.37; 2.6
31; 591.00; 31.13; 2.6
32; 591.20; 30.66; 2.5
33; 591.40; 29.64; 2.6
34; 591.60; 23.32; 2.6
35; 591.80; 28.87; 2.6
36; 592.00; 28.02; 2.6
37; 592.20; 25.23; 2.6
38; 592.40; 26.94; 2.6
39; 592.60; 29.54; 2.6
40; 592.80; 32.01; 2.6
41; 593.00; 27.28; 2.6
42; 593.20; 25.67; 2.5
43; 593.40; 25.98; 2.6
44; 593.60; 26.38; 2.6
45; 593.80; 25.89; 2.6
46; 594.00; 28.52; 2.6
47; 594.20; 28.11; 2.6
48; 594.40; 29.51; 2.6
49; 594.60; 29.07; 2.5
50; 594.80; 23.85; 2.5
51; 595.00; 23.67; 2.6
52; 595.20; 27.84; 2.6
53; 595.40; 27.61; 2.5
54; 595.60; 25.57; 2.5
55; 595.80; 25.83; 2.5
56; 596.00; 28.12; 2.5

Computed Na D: 0.155 nm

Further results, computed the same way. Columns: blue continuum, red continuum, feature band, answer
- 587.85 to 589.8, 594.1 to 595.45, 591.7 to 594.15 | -0.13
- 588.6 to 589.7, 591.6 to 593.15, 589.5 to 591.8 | -0.19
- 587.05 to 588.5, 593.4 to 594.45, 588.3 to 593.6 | 0.37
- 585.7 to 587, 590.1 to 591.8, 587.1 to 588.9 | -0.18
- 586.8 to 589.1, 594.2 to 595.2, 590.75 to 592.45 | -0.07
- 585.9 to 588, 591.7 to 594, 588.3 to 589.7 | 0.22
